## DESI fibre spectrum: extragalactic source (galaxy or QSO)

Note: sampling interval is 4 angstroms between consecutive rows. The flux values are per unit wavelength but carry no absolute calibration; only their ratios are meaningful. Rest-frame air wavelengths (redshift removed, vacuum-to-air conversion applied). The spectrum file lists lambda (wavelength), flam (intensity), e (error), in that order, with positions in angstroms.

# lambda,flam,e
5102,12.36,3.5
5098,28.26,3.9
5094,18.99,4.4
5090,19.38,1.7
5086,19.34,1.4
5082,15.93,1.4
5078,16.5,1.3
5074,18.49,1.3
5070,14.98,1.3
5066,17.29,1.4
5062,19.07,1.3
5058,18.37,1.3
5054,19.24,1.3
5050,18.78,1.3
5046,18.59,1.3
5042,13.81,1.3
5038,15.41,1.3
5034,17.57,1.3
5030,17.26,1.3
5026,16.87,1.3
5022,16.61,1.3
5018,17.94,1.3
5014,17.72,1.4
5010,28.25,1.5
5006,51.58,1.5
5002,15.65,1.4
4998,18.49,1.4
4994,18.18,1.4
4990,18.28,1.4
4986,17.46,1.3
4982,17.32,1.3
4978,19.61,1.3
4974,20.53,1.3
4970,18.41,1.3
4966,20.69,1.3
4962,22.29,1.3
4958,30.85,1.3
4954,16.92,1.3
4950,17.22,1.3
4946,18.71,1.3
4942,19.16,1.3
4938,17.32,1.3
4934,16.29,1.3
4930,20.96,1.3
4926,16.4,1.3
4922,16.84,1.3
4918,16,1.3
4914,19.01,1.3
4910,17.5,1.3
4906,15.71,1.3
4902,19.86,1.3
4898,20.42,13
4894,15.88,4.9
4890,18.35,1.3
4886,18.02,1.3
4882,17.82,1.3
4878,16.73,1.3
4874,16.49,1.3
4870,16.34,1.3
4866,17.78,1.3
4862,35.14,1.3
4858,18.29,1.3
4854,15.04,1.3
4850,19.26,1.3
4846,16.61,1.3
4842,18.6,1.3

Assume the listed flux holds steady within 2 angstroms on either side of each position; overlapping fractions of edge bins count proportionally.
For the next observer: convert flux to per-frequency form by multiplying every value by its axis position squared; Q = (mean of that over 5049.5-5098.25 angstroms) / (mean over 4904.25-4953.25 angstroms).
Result 1.1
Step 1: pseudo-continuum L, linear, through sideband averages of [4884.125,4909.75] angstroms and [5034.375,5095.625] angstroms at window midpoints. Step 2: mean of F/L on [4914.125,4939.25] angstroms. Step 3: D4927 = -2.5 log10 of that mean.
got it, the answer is 0.03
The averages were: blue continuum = 18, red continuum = 17.6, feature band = 17.4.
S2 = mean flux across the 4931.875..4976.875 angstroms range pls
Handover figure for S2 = 19.9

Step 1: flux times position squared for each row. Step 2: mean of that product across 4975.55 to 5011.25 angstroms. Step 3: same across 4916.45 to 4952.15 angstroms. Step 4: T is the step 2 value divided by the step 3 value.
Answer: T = 1.31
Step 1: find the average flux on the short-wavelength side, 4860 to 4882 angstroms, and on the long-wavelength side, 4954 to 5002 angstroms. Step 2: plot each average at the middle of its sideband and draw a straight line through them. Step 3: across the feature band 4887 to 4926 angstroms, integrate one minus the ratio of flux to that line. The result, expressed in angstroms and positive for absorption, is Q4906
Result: 4.8 angstroms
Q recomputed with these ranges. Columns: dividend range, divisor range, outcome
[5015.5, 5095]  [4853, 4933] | 1.01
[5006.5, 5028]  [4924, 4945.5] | 1.24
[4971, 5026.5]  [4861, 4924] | 1.20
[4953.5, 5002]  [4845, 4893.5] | 1.10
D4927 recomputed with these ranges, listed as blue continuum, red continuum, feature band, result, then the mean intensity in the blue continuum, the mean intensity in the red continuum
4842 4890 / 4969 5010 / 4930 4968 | 0.051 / 18.8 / 22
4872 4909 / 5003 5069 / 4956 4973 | -0.208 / 17.7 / 20.1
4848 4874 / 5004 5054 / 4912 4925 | 0.178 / 20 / 20.8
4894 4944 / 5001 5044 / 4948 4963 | -0.151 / 17.9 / 20.9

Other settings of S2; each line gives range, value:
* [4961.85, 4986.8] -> 19.4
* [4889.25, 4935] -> 17.8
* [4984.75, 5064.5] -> 19.8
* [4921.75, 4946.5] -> 18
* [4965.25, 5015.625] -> 21.8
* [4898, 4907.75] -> 18.4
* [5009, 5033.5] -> 18.6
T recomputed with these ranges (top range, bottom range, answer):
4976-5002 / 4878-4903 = 1.03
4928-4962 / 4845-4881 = 1.07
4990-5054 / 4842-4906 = 1.14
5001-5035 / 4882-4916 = 1.30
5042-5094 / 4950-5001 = 0.94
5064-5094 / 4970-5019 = 0.83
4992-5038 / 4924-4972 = 1.11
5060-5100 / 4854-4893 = 1.07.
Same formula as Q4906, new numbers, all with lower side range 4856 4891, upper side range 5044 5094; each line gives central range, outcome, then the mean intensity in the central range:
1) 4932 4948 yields 0.9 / 17.9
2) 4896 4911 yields 0.6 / 18.4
